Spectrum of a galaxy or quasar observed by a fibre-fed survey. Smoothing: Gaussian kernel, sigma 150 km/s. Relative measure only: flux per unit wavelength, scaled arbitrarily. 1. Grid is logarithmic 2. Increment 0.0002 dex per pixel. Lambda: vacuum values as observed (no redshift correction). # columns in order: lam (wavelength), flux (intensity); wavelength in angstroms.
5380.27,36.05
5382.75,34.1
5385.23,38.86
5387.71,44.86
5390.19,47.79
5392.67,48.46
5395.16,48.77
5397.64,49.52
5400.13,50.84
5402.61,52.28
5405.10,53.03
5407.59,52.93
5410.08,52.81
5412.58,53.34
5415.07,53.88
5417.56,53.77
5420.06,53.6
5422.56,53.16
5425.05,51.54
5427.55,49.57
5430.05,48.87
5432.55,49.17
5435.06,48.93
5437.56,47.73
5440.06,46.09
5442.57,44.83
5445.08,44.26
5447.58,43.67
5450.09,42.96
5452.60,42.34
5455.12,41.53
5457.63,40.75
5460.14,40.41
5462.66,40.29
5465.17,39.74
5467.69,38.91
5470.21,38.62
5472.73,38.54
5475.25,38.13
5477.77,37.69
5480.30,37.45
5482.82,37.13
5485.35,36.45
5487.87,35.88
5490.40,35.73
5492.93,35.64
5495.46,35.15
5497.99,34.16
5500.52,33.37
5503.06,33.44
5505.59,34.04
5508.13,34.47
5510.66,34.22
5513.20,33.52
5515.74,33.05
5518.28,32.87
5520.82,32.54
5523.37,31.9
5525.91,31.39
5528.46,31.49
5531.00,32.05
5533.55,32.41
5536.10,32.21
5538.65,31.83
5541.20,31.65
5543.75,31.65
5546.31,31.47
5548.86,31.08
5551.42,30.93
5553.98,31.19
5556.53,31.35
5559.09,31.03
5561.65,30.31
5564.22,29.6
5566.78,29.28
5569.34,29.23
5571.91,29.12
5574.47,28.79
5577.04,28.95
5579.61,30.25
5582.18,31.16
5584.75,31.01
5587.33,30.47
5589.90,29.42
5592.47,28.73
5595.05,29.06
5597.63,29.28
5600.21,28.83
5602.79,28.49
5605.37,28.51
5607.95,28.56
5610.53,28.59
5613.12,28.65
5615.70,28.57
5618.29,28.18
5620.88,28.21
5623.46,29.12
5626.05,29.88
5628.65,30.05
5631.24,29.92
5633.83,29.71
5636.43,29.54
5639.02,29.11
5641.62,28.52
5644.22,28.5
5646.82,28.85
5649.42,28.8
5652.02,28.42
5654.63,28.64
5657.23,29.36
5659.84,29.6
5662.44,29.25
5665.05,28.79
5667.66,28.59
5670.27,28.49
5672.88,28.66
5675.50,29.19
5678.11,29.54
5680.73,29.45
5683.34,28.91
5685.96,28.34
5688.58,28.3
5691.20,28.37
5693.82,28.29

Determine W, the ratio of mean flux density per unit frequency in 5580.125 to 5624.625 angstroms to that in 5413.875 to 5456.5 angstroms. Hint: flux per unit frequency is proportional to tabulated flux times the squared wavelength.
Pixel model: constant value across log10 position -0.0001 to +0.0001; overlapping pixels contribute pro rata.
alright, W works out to 0.65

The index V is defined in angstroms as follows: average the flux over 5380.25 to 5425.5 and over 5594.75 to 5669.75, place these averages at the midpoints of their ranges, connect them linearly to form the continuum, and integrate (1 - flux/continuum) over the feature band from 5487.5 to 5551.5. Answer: 9.7 angstroms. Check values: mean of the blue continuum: 49.2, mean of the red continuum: 28.9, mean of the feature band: 33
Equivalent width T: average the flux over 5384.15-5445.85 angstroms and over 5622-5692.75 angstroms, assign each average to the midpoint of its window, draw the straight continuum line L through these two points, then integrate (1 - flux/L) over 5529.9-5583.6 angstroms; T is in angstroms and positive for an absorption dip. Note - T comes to 9.8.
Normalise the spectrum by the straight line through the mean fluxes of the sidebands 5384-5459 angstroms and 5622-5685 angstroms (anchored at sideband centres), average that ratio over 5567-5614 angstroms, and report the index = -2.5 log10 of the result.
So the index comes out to 0.17 mag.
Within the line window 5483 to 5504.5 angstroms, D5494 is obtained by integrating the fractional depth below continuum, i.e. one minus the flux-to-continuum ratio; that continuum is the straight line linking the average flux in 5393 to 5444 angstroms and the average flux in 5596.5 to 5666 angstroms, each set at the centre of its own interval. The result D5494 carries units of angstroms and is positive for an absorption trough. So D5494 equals 4.0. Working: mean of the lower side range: 50.7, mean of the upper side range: 29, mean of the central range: 35.1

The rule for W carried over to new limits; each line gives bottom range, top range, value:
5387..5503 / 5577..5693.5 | 0.70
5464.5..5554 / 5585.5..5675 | 0.89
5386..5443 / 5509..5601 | 0.65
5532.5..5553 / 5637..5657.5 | 0.94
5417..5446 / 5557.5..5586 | 0.64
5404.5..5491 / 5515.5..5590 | 0.72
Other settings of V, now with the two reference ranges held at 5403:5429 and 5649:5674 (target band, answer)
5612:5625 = 1.8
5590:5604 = 2.5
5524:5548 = 5.4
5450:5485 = 6.1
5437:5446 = 0.8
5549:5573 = 5.2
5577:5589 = 2.0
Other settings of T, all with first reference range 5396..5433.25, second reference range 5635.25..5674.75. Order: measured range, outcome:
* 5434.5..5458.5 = 2.28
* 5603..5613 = 1.44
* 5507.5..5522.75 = 3.23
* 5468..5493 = 4.57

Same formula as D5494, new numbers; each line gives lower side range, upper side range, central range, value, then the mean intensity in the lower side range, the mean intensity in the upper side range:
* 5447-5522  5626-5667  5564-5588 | 2.1 angstroms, 37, 29.2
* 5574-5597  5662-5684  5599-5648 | 0.8 angstroms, 29.8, 29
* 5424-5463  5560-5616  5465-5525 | 6.3 angstroms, 45.3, 29.3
